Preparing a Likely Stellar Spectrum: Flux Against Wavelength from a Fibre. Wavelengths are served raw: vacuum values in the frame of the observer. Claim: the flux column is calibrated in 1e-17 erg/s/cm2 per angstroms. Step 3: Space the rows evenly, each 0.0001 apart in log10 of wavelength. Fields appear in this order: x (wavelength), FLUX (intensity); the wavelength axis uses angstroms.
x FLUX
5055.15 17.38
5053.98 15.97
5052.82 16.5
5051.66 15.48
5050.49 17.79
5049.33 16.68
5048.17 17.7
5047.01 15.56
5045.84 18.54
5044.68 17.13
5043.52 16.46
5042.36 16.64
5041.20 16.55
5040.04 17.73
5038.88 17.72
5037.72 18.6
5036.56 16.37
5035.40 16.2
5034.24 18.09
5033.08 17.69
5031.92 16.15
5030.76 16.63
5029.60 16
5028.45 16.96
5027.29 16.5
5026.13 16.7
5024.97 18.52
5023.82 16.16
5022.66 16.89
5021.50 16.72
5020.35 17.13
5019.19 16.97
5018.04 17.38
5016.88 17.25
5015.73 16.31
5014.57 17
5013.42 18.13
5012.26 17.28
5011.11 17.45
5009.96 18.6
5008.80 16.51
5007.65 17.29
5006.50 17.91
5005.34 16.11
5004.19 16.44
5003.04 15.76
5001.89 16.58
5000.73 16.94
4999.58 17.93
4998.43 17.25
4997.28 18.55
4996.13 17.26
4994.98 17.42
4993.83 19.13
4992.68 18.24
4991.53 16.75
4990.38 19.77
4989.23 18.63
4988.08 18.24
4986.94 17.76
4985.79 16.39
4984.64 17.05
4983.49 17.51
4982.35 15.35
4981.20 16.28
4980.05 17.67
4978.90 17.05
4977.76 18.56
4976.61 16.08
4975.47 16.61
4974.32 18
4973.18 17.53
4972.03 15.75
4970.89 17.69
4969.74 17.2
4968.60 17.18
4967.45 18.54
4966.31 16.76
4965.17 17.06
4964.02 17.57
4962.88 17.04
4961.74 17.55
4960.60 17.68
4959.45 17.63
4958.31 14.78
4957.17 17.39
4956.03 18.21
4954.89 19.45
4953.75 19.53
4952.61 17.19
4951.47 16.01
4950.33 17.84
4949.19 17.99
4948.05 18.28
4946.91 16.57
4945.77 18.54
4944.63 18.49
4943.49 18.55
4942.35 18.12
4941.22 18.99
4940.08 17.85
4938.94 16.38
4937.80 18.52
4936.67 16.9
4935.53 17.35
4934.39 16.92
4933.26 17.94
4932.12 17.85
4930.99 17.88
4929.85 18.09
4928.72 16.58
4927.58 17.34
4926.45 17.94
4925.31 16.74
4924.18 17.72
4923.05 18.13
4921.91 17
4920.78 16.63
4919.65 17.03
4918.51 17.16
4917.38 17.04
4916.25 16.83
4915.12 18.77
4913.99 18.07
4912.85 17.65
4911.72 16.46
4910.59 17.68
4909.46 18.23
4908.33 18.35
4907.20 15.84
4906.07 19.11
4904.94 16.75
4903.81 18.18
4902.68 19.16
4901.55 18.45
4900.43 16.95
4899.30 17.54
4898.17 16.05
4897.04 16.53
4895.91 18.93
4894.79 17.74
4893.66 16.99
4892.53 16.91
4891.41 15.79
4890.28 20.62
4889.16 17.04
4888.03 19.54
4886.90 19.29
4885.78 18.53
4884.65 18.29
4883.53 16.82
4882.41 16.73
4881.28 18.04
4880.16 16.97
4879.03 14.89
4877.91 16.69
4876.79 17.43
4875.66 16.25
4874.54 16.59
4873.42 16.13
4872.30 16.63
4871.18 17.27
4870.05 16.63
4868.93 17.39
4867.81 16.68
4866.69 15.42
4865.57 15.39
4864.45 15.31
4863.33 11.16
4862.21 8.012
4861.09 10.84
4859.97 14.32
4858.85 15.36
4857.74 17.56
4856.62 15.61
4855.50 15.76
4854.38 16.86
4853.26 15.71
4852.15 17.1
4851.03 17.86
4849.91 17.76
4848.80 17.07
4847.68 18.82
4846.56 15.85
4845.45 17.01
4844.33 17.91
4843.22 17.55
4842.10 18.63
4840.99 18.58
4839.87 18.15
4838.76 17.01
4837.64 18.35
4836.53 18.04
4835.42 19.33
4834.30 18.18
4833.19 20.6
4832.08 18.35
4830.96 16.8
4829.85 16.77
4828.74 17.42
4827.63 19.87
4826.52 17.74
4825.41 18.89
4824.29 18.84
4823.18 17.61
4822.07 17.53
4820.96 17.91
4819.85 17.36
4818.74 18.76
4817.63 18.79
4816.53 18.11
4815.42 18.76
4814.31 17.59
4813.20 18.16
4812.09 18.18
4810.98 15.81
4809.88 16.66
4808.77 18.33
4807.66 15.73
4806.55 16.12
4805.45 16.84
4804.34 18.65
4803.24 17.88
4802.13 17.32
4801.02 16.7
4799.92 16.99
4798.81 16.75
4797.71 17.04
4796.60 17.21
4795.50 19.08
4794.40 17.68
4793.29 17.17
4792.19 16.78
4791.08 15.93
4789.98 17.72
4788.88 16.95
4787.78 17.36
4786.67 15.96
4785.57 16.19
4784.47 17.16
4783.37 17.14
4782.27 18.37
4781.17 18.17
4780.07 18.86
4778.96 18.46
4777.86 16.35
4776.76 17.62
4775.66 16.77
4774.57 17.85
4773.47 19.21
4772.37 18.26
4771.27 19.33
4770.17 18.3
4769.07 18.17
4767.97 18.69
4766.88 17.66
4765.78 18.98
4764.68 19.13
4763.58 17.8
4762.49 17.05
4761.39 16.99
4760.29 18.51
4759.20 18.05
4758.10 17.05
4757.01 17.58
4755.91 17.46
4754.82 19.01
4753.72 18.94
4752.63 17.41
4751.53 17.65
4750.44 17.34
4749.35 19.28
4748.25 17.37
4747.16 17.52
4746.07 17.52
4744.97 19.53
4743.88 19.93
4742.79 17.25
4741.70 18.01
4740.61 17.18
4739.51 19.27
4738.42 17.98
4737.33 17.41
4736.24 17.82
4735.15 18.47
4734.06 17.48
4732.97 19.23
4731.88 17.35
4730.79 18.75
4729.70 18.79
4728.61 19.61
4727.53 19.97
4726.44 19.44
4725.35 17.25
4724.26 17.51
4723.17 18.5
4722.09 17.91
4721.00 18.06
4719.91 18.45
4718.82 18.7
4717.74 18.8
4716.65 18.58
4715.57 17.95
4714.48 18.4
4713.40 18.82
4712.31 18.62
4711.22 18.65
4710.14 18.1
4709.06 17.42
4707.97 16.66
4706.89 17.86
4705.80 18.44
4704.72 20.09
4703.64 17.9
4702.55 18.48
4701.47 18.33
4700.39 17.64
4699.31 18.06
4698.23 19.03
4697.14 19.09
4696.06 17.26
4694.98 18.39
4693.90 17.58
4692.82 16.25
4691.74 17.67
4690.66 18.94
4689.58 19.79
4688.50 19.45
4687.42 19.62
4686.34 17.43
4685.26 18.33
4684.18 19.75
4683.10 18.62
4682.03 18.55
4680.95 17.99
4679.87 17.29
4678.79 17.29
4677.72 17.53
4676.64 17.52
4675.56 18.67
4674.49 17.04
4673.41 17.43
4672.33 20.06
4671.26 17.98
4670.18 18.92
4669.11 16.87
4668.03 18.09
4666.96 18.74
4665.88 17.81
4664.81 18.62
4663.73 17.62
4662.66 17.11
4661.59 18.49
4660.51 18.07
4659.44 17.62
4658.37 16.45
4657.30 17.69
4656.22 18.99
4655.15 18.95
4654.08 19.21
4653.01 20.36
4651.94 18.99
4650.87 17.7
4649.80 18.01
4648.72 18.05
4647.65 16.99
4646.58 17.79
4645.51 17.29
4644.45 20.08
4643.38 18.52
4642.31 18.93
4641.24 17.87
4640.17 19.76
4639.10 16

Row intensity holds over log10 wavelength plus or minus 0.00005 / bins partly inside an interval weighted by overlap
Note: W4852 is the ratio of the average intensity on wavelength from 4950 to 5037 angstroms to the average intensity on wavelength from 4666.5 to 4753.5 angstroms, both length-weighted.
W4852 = 0.95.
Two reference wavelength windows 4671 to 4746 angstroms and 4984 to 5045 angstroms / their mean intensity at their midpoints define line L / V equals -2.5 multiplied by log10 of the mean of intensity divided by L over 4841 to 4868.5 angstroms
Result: 0.12 mag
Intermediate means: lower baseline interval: 18.3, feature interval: 15.9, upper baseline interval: 17.2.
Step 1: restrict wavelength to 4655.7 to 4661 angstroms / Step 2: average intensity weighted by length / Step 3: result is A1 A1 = 17.8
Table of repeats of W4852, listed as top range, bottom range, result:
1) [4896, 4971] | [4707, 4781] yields 0.97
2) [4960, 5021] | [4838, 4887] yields 1.05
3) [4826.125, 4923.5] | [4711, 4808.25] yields 0.96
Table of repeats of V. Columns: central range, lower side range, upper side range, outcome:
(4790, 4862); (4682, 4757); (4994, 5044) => 0.03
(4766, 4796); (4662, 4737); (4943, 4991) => 0.02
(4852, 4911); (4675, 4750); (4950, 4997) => 0.07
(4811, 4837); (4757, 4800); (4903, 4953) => -0.03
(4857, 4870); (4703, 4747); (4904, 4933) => 0.22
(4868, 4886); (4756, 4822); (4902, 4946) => 0.05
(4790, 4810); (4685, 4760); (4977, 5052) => 0.05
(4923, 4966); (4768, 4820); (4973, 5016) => -0.01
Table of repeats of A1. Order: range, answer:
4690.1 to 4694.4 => 17.6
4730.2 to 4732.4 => 18.1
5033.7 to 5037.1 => 16.9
